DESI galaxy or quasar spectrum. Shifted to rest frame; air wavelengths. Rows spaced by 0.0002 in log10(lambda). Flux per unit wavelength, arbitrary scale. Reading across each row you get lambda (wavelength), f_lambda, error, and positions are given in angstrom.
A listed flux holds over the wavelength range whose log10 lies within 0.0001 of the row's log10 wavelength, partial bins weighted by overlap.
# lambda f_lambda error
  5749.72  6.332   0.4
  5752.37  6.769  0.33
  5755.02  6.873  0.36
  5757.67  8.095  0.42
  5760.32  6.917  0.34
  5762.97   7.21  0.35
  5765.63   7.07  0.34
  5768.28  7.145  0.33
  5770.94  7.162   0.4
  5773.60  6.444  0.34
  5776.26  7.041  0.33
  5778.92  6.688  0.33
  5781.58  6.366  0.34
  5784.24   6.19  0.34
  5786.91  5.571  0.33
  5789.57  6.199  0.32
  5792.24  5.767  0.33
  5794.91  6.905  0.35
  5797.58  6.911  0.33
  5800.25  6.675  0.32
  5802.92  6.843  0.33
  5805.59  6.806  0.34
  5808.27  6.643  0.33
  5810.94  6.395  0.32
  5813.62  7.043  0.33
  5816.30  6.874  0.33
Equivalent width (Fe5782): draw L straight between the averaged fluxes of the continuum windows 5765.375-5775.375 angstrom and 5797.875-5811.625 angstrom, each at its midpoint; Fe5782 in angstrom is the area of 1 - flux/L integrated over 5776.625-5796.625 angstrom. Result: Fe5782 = 1.6 angstrom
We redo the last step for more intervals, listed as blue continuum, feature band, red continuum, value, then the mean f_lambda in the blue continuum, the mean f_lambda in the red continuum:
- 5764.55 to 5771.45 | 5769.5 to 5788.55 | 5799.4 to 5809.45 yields 1.42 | 7.13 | 6.75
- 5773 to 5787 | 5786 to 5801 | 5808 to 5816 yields 0.51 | 6.45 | 6.72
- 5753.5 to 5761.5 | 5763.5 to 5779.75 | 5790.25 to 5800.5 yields 0.14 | 7.29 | 6.53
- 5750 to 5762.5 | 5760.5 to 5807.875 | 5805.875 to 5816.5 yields 1.77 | 7.1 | 6.73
